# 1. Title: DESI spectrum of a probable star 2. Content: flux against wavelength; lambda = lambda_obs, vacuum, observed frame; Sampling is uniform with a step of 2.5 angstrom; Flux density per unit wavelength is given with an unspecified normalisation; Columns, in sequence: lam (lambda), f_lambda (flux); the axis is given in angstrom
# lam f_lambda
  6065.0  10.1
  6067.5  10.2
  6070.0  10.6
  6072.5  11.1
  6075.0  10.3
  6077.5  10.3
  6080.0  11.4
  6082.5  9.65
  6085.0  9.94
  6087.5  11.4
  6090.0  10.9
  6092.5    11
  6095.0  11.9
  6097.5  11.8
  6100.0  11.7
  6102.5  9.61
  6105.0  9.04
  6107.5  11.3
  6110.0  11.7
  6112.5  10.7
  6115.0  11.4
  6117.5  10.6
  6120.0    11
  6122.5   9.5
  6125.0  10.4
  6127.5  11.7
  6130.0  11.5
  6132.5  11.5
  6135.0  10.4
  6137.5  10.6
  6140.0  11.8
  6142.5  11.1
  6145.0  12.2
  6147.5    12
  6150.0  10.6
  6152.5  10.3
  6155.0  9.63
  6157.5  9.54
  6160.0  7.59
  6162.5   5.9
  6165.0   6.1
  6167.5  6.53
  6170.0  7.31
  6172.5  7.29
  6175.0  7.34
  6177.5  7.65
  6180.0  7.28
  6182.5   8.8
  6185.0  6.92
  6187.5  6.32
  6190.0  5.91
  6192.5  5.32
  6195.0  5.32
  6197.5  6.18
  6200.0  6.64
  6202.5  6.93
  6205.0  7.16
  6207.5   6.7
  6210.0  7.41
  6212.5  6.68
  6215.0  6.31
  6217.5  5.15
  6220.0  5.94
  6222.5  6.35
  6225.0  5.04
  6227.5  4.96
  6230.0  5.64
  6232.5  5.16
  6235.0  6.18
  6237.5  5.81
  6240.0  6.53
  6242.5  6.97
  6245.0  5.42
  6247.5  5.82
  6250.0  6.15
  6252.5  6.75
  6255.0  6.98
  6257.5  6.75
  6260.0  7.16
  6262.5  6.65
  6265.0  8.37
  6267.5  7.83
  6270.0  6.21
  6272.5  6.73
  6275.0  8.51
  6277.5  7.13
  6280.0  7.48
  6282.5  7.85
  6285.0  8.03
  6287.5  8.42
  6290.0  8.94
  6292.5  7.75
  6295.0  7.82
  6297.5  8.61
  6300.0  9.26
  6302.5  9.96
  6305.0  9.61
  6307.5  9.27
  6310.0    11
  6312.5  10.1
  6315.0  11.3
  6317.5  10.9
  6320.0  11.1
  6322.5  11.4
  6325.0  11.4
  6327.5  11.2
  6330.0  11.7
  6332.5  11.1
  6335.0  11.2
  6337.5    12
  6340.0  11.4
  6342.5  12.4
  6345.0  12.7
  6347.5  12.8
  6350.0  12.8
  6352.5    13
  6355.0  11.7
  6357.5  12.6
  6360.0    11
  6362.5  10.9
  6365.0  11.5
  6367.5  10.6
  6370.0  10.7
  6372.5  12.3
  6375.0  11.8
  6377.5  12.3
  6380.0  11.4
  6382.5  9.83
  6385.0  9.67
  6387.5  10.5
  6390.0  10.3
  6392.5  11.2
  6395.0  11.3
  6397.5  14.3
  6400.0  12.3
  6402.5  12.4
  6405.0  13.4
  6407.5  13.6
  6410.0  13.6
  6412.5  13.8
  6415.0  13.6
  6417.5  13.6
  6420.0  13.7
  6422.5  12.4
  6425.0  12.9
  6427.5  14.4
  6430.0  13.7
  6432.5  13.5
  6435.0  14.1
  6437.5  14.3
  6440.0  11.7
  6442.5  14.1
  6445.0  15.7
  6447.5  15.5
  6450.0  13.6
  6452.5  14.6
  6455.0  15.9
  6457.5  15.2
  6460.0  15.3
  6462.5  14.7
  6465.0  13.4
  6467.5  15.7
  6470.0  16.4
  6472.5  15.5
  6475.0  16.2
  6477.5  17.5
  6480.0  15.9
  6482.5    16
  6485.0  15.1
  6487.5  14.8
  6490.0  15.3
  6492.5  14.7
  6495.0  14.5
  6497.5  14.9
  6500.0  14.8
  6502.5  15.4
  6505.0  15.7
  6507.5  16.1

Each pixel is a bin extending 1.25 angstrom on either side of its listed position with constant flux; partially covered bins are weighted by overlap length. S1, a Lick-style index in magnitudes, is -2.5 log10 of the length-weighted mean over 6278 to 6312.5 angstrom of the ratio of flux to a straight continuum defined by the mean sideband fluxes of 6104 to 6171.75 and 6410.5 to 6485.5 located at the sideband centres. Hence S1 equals 0.37 mag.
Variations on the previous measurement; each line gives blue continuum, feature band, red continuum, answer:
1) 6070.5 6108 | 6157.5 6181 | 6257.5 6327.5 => 0.37 mag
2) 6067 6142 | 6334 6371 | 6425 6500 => 0.15 mag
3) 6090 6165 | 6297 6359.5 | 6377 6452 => 0.09 mag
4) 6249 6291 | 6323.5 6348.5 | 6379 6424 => -0.19 mag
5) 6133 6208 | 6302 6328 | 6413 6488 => 0.08 mag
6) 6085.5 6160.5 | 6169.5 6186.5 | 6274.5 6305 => 0.31 mag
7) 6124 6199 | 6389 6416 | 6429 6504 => 0.08 mag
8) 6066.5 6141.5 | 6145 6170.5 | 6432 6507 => 0.29 mag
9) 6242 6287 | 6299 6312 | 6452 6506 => -0.14 mag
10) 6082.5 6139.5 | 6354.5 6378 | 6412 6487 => 0.19 mag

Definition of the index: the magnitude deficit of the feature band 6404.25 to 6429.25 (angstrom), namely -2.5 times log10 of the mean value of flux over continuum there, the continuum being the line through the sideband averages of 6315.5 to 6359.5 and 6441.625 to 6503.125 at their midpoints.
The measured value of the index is 0.03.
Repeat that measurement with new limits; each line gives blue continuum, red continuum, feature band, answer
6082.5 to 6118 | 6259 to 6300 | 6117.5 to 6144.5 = -0.06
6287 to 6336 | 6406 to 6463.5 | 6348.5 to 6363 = -0.05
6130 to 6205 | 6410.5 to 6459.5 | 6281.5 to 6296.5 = 0.32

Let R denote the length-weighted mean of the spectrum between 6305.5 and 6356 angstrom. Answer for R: 11.5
